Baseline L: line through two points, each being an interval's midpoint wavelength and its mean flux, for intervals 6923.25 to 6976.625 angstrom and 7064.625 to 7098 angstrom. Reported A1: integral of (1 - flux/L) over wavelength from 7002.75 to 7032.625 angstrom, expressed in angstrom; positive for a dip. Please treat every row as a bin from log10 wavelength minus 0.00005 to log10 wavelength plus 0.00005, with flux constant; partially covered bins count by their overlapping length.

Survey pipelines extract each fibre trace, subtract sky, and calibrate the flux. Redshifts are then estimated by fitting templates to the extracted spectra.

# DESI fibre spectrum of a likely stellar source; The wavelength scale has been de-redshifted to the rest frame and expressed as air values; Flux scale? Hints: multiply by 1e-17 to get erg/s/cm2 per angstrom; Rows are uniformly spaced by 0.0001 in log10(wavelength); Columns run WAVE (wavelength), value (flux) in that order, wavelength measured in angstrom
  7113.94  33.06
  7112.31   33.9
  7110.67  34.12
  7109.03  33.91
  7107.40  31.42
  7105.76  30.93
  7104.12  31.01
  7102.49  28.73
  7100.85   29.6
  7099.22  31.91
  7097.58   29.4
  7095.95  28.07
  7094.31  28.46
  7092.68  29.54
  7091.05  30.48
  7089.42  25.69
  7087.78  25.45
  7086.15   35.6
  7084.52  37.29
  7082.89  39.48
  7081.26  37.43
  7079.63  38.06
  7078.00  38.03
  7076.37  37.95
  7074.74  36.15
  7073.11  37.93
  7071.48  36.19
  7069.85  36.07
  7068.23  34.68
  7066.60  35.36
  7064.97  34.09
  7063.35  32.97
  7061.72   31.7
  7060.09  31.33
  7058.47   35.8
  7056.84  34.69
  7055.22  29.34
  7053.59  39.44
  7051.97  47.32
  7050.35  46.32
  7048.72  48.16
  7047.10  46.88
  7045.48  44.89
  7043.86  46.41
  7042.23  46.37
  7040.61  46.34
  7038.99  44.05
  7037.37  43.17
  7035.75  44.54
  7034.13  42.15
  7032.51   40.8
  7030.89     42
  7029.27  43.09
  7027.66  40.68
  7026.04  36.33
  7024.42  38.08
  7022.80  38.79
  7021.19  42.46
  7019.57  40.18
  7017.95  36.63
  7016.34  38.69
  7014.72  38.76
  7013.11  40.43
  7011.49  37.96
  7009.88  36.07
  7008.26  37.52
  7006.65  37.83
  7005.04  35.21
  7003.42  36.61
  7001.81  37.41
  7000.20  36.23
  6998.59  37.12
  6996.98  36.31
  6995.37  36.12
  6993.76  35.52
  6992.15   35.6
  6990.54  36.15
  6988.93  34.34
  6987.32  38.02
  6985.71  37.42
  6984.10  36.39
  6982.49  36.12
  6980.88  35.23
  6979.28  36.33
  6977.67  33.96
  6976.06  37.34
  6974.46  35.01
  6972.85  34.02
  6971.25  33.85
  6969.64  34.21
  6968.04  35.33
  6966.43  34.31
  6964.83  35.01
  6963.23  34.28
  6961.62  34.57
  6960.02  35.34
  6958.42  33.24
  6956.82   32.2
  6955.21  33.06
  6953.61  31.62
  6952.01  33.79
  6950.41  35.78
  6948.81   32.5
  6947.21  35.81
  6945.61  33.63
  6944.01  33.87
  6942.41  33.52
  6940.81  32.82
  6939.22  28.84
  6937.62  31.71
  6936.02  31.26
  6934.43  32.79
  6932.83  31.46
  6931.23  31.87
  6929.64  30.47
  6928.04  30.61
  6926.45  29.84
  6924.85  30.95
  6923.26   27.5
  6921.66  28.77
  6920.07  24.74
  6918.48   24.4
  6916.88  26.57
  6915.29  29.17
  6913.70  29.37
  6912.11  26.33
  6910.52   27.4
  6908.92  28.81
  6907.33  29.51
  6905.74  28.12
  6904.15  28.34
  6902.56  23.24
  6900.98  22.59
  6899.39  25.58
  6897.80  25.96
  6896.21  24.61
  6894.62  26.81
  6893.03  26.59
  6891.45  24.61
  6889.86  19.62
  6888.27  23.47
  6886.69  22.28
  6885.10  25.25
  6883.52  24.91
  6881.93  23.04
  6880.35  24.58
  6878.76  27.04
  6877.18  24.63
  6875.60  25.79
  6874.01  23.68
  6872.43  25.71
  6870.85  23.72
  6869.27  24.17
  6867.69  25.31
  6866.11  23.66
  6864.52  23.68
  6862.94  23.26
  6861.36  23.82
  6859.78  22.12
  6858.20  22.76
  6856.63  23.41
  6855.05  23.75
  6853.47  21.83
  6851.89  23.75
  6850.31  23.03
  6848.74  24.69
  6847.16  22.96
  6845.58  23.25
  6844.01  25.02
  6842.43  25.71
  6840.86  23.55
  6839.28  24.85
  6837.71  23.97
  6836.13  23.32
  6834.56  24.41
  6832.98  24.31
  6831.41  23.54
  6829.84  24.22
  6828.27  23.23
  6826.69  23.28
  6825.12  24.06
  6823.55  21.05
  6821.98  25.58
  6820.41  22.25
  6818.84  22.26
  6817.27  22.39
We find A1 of -4.7 angstrom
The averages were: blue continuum 33.1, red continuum 33.9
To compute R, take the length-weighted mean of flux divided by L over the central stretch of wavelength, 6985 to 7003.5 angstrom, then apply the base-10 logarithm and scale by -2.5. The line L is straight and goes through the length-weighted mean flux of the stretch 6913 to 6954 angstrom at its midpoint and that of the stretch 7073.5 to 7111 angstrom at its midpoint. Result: -0.155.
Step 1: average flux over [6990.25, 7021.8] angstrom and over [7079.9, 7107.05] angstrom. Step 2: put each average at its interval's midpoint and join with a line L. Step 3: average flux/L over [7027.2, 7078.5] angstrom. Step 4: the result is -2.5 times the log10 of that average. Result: -0.17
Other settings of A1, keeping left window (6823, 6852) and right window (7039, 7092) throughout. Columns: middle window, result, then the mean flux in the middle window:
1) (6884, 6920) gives 2.52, 25.8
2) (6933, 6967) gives -2.91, 33.3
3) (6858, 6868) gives 0.75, 23.5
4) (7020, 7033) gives -1.82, 40.3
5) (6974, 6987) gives -1.42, 36.1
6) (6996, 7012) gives -1.34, 36.8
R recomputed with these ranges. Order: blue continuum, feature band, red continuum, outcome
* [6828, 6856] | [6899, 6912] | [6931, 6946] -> 0.10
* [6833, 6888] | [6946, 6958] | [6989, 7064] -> -0.04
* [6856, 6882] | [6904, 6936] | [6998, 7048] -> 0.02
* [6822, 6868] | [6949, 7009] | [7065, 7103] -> -0.21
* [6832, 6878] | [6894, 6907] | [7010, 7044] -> 0.11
